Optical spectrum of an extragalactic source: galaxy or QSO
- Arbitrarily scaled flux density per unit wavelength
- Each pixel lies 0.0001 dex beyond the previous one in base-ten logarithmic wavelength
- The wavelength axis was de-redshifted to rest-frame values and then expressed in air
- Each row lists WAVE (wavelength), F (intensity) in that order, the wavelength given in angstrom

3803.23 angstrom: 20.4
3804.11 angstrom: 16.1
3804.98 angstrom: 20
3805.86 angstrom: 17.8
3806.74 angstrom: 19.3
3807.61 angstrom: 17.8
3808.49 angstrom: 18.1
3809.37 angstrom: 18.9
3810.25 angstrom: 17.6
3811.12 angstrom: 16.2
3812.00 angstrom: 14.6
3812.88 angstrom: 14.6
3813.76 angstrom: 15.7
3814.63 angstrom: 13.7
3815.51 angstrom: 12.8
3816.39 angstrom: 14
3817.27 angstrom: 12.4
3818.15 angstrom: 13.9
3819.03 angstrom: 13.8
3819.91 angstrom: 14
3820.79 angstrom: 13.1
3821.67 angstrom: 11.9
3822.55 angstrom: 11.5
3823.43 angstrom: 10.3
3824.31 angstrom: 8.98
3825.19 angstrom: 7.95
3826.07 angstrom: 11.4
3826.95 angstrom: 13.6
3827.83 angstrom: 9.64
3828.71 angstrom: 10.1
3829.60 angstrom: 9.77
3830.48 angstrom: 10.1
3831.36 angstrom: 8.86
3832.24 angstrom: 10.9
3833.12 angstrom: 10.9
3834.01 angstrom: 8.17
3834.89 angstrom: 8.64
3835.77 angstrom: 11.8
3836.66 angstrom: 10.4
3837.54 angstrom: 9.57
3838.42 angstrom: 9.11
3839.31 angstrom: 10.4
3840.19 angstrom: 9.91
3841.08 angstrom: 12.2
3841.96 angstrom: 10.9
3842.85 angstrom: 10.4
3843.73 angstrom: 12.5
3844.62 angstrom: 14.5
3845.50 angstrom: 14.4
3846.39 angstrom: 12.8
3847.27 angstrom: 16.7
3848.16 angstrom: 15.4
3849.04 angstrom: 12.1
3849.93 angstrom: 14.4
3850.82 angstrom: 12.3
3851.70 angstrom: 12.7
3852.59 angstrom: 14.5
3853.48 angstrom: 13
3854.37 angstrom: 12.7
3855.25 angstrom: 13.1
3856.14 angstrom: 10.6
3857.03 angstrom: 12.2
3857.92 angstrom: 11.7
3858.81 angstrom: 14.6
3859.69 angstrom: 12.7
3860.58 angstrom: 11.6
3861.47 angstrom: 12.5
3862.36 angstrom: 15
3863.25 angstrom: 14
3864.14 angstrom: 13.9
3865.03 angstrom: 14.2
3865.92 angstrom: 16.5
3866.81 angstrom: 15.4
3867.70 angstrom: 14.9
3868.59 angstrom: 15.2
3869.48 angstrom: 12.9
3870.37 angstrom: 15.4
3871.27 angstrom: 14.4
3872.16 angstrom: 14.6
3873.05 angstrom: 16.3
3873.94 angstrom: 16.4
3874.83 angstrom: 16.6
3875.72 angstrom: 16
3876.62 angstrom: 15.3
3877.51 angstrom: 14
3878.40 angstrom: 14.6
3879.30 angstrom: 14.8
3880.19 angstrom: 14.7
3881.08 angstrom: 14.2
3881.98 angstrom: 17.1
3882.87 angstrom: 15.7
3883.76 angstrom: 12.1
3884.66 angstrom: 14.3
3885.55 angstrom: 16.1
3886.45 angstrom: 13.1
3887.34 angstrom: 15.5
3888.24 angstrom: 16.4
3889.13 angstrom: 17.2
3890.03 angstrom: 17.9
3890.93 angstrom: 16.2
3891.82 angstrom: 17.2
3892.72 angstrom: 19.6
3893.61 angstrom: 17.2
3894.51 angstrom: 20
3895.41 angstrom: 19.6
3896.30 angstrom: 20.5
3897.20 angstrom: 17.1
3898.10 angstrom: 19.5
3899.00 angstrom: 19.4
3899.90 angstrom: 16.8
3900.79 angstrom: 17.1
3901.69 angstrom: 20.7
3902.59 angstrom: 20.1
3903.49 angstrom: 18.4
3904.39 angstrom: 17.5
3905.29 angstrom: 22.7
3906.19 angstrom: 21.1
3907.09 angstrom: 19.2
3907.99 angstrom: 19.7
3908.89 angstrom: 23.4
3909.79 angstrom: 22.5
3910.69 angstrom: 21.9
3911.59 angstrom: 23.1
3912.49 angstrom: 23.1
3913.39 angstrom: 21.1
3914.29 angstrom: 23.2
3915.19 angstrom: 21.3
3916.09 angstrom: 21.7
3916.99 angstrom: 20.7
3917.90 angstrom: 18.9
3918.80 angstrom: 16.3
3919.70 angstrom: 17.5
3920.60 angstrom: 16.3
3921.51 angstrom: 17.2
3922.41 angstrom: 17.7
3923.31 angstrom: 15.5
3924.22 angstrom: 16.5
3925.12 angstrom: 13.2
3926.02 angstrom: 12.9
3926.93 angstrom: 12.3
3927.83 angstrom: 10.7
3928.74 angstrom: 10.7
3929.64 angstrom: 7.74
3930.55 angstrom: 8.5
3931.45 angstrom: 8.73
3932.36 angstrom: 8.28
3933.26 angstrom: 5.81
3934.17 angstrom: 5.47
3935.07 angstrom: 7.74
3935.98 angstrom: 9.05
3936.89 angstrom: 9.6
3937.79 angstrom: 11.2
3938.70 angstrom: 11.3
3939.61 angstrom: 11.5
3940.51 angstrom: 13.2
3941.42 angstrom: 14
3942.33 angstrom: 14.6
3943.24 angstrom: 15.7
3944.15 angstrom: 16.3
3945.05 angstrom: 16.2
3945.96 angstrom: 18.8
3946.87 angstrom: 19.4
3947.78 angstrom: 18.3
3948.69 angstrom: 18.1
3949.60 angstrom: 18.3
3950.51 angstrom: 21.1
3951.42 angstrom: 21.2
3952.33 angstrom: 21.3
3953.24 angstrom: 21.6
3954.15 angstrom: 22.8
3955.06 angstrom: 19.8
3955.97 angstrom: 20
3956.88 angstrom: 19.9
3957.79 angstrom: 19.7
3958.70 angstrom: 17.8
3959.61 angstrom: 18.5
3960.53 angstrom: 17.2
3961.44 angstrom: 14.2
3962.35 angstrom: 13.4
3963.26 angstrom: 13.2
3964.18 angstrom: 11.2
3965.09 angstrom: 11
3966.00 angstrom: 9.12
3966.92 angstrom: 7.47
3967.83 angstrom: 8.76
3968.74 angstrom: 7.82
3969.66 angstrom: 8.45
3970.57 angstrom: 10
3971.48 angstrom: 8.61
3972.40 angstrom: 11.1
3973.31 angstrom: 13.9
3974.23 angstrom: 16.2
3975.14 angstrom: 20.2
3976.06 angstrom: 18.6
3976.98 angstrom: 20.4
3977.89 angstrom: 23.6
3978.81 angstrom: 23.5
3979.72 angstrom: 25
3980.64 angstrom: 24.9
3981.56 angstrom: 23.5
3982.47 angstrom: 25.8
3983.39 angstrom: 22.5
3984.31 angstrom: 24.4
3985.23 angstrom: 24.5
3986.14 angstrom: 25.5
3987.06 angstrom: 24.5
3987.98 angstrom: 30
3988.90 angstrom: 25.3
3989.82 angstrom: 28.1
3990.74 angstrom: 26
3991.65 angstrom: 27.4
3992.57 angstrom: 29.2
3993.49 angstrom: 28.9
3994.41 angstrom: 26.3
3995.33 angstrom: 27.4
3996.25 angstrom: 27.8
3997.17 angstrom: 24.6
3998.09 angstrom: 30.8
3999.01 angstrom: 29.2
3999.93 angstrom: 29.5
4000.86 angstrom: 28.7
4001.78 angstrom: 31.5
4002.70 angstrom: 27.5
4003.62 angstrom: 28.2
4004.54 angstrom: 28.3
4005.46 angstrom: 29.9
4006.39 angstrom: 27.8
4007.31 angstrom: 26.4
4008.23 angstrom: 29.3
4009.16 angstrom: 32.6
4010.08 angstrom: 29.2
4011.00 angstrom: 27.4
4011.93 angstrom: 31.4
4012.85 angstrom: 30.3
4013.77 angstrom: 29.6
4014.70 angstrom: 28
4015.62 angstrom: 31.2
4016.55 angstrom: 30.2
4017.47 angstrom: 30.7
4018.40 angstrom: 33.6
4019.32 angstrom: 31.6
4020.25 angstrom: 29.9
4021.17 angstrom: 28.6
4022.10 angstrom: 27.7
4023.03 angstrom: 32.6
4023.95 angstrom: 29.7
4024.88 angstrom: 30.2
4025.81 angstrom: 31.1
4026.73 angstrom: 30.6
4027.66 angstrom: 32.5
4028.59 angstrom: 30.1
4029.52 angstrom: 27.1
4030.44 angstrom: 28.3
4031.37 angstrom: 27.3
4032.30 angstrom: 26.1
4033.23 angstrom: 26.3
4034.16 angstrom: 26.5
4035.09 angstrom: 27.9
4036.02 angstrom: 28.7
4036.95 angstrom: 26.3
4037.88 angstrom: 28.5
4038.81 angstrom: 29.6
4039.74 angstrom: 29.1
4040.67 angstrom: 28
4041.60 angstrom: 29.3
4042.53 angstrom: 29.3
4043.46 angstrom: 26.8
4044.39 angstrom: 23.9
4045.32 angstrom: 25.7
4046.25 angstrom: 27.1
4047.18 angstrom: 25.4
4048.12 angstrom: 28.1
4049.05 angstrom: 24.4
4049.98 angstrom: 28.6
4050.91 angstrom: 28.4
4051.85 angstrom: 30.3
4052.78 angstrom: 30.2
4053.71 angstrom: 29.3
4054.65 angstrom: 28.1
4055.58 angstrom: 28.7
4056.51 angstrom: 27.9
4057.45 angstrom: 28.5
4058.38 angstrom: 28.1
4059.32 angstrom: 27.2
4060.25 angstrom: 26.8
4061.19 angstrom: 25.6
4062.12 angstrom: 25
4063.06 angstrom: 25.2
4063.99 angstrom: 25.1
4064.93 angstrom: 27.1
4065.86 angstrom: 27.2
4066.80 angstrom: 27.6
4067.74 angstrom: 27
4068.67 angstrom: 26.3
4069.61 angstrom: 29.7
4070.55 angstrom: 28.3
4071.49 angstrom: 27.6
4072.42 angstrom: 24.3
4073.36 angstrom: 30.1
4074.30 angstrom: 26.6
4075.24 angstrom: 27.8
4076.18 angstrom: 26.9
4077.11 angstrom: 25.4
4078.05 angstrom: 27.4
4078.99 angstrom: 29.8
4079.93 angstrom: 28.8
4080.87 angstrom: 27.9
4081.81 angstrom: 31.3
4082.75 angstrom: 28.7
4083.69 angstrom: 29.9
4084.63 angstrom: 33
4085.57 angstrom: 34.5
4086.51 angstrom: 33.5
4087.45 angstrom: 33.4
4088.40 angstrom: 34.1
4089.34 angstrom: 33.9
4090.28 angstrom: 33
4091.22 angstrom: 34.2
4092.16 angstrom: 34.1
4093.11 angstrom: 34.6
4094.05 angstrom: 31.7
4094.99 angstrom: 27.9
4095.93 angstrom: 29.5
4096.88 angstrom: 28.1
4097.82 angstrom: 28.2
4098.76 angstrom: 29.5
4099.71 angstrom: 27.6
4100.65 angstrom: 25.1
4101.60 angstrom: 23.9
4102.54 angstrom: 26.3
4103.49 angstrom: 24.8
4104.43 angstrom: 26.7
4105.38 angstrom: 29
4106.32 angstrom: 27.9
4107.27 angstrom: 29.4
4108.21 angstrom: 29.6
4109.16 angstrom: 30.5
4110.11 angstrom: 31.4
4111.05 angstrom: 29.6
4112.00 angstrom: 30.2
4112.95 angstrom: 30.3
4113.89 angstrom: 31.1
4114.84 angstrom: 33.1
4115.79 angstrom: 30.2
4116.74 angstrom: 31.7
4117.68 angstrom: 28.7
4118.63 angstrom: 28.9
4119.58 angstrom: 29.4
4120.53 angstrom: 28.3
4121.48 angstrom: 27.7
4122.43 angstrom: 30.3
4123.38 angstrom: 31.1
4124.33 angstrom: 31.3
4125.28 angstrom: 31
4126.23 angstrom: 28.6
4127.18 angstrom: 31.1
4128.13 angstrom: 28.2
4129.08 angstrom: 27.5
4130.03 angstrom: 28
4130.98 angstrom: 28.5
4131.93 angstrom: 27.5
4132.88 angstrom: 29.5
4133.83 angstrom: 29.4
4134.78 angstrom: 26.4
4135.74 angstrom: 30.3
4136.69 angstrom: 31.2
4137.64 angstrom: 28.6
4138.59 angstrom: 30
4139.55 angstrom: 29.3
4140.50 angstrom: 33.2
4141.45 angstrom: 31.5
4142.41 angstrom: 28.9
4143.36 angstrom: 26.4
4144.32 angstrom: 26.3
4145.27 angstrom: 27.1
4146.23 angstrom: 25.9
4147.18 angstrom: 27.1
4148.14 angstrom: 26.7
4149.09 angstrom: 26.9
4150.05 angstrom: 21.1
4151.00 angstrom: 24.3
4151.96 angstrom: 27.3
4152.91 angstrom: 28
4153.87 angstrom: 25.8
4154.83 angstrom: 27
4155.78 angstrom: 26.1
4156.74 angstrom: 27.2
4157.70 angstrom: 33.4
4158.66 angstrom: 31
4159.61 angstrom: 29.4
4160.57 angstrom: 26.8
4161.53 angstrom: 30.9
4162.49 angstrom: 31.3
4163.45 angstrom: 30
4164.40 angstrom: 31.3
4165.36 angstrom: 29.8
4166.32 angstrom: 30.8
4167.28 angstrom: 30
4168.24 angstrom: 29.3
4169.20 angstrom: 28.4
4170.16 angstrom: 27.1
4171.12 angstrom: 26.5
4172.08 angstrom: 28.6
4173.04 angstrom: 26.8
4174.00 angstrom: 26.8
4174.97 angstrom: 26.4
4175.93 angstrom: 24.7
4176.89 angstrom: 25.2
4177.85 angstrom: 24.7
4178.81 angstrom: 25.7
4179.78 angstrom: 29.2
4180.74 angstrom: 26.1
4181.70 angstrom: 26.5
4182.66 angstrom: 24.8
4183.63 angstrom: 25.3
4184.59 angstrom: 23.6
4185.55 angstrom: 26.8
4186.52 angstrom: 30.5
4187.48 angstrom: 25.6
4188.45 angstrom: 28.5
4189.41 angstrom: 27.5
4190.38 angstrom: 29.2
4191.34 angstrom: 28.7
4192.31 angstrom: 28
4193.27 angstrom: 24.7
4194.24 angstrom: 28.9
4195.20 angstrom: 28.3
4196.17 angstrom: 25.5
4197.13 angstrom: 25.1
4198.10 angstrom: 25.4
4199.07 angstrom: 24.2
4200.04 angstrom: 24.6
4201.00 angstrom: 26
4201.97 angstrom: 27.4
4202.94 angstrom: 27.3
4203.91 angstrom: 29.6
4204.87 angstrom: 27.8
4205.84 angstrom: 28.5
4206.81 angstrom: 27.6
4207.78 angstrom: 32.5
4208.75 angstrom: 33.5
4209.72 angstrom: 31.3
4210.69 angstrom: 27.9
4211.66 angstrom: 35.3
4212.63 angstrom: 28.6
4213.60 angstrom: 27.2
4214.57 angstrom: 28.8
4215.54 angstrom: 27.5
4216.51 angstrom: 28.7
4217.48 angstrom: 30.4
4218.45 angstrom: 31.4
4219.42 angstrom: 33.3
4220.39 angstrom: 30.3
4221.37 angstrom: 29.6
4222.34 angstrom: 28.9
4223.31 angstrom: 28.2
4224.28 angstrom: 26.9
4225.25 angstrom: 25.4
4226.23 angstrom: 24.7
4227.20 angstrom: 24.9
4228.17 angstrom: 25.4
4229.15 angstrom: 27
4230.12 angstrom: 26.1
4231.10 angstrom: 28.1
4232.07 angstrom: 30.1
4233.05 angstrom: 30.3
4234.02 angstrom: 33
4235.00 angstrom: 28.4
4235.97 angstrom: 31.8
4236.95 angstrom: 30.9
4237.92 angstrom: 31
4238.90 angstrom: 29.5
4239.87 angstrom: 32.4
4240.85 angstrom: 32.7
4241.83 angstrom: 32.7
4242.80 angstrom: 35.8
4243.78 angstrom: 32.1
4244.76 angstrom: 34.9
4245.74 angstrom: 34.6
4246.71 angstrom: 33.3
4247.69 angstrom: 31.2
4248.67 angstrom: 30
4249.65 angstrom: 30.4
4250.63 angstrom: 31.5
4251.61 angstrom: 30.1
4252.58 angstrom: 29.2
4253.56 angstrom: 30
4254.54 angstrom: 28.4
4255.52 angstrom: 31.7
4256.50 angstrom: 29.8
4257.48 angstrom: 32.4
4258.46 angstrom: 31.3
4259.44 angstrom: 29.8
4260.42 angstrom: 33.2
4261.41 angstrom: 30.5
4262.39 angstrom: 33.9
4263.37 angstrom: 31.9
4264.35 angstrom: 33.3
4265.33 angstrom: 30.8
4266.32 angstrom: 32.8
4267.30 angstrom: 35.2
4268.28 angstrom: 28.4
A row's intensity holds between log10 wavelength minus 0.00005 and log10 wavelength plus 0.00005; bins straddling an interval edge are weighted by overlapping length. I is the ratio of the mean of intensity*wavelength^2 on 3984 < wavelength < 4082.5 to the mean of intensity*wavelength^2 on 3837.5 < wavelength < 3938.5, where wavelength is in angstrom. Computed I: 2.00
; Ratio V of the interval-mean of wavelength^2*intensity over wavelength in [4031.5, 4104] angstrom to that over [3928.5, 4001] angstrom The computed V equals 1.64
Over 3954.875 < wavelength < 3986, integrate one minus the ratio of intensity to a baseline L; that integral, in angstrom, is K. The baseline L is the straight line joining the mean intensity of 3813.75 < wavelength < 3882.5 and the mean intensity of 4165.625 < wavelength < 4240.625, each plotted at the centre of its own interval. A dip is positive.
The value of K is 2.1 angstrom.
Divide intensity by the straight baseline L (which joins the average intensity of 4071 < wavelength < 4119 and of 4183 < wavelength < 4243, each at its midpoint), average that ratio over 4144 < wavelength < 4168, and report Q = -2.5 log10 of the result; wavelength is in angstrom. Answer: 0.04 mag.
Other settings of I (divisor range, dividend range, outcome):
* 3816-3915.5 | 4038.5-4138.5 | 2.17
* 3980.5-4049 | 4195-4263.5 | 1.17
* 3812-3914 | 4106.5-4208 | 2.22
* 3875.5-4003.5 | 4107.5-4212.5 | 1.74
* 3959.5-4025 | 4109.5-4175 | 1.30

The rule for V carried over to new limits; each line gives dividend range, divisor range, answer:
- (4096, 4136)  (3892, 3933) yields 1.82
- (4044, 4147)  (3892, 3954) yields 1.88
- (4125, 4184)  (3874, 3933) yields 1.87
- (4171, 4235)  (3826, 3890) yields 2.48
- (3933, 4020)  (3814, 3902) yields 1.63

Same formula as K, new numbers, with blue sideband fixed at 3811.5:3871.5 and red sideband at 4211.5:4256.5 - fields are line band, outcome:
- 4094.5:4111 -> -2.6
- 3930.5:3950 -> 4.8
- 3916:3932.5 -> 1.9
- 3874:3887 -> -0.7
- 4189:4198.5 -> 0.4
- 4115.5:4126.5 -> -2.1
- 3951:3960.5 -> -1.4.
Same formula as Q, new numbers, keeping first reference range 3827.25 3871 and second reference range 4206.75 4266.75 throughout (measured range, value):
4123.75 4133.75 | -0.151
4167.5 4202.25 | 0.051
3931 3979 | 0.177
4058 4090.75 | -0.245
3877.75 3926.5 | -0.213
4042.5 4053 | -0.249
